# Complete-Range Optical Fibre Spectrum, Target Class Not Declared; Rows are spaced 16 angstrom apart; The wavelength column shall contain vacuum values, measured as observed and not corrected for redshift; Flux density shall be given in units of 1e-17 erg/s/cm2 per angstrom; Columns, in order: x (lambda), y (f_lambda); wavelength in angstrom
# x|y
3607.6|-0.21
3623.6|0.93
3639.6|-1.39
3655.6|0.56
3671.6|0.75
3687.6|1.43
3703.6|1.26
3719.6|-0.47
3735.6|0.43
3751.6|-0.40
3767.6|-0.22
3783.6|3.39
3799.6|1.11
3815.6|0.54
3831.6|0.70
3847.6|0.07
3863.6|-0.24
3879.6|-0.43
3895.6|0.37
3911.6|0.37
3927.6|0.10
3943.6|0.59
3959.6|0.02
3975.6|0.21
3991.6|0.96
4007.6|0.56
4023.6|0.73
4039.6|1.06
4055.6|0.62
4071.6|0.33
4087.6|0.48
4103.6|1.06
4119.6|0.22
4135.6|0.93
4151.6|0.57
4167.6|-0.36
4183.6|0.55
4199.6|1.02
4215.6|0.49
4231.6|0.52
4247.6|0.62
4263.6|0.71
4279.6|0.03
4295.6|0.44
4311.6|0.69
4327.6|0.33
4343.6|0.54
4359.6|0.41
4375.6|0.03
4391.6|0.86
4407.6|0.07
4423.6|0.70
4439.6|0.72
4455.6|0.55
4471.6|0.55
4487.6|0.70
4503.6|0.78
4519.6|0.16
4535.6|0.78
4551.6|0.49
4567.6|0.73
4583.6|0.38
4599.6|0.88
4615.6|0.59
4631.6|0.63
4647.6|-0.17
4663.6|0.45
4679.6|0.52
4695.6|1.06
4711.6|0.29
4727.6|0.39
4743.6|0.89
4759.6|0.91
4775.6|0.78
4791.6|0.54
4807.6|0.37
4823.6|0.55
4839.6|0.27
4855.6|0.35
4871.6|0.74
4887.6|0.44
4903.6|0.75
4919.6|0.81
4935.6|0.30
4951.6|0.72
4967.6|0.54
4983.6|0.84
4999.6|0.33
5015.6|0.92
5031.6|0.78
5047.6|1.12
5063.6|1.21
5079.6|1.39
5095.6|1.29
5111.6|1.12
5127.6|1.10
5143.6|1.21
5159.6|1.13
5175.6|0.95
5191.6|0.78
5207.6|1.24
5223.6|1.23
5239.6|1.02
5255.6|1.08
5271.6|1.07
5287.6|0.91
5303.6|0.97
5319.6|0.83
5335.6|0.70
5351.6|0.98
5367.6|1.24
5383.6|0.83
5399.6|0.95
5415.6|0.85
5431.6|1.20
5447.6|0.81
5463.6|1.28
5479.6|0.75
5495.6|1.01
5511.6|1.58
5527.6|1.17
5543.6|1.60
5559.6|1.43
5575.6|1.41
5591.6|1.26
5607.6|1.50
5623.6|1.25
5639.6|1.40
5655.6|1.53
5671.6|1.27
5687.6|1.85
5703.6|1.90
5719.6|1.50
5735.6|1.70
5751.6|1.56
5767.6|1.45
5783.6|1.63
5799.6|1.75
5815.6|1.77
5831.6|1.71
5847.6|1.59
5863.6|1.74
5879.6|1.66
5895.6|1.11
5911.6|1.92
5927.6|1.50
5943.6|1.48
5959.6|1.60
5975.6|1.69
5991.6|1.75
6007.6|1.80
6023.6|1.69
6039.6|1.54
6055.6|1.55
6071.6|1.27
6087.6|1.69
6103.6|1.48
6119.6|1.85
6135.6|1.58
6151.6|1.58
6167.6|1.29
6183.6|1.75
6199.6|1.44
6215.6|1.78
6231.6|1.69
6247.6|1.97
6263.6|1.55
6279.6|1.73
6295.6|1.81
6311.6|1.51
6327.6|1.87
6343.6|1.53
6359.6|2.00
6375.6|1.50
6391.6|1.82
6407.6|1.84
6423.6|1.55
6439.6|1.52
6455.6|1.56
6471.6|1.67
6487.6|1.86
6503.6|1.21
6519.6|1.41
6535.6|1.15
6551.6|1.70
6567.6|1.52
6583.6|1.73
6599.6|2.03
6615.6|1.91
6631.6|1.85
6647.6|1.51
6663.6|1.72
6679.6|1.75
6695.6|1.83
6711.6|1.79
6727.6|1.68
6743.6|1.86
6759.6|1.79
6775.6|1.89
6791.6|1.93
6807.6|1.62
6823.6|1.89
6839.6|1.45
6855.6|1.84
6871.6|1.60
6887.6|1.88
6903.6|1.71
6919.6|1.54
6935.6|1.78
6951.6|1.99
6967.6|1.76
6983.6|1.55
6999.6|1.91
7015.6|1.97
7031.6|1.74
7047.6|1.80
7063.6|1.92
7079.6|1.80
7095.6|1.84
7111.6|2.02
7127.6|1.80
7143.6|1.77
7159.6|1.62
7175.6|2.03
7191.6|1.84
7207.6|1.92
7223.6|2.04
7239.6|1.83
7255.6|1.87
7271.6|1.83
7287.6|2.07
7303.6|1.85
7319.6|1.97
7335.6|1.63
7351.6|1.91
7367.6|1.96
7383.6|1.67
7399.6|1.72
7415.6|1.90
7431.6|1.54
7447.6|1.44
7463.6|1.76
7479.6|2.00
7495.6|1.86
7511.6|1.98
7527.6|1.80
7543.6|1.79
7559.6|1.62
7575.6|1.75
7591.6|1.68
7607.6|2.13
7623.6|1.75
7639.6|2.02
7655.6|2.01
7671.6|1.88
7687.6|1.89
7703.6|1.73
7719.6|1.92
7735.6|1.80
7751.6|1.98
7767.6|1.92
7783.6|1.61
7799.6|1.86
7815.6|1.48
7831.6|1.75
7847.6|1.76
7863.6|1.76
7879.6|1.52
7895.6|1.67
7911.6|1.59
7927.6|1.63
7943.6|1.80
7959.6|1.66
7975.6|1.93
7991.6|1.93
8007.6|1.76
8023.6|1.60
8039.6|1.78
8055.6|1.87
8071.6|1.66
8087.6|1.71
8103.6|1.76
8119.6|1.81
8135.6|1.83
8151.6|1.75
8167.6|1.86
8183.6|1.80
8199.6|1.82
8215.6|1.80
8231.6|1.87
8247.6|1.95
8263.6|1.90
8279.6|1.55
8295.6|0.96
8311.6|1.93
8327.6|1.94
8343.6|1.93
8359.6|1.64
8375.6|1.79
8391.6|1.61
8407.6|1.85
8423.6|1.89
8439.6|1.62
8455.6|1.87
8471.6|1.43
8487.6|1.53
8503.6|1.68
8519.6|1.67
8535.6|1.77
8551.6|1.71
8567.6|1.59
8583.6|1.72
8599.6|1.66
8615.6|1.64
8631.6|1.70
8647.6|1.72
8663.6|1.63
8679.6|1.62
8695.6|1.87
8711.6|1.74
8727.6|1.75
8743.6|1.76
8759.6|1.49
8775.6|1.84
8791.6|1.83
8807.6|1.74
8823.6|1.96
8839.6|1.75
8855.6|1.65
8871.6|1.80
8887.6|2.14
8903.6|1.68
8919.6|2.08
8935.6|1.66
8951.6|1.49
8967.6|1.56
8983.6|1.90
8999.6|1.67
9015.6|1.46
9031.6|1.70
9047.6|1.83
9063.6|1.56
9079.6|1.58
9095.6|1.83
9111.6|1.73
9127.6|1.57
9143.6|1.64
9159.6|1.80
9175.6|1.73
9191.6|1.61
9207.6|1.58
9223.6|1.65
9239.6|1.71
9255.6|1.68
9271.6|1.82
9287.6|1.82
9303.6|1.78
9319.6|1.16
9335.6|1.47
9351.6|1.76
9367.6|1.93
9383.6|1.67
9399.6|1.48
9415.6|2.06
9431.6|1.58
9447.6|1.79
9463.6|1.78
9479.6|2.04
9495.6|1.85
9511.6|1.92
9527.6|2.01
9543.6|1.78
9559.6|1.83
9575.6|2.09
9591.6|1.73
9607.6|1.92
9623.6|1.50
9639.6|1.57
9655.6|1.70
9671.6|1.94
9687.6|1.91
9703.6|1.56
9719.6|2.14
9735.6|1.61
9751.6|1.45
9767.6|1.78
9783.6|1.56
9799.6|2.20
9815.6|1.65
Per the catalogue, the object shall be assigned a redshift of 0.263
